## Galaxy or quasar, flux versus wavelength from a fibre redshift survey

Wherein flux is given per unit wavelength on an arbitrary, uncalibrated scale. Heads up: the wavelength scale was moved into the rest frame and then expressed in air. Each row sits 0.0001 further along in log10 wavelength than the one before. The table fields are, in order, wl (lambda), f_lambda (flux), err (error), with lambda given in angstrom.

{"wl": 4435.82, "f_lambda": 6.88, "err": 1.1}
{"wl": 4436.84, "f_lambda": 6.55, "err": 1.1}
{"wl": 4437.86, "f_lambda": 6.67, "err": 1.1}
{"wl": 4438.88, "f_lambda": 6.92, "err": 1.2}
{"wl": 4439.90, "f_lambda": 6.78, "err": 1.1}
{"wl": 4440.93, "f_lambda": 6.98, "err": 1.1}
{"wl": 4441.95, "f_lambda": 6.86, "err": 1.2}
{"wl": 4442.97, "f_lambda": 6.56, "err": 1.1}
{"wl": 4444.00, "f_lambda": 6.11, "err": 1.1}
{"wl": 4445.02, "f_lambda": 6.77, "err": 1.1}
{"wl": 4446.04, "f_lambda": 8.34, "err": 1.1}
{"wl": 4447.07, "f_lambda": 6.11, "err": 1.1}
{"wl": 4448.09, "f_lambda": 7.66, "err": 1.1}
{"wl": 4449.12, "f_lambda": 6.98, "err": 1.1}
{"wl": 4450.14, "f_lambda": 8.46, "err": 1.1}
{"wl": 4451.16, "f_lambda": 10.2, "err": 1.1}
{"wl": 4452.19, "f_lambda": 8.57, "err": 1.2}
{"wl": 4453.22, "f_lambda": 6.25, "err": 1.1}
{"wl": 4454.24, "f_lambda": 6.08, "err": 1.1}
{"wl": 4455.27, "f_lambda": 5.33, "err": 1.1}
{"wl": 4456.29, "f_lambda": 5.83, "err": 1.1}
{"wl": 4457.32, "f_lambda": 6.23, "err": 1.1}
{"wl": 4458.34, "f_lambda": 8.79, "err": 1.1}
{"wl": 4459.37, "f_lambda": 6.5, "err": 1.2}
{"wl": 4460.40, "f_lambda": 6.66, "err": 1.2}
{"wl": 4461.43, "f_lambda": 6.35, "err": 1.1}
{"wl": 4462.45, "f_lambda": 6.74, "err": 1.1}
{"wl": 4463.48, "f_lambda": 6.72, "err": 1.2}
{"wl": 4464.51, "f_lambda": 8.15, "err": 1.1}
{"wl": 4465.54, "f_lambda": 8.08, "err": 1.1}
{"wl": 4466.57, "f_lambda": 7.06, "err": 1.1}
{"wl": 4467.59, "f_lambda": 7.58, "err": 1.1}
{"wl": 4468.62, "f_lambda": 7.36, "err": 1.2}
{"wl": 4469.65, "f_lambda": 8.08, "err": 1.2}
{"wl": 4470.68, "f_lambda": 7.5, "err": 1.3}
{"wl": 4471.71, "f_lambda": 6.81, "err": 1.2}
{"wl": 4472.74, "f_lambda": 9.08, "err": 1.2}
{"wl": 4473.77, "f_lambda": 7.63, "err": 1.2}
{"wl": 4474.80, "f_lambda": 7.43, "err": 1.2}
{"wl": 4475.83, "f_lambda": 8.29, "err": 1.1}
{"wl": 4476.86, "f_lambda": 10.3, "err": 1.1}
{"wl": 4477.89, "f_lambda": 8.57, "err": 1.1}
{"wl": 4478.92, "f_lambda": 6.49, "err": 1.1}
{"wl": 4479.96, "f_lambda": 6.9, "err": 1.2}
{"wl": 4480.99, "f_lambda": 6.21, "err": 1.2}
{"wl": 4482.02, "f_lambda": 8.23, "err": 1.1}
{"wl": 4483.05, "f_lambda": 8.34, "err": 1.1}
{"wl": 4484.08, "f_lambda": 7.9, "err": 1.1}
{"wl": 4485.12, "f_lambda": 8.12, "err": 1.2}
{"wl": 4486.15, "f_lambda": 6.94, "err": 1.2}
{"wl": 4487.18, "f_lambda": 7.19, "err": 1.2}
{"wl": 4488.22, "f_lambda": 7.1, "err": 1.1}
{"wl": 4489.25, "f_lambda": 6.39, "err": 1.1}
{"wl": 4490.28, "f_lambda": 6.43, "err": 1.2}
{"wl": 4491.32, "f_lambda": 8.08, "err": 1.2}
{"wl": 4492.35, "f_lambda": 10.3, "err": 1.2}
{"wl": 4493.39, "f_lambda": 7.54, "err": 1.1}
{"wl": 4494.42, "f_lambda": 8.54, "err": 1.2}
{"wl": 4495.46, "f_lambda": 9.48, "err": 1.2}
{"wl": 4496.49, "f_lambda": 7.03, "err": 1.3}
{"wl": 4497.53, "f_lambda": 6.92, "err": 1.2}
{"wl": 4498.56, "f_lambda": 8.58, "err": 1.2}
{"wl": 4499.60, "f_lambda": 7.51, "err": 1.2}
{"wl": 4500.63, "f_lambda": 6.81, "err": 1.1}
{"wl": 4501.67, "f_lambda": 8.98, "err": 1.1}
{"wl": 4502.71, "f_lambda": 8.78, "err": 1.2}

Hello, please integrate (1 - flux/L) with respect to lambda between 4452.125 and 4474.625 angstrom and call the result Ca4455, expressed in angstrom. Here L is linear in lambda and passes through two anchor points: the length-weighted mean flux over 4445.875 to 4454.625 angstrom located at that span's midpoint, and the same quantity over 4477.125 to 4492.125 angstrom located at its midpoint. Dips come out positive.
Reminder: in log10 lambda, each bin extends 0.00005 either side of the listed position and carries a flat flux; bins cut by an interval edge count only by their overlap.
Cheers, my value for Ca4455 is 1.3 angstrom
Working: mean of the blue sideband 7.62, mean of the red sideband 7.46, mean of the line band 7.13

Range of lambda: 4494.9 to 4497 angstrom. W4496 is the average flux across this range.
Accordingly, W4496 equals 8.27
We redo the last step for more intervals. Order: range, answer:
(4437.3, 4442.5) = 6.84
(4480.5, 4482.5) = 7.22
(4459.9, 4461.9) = 6.5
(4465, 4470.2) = 7.64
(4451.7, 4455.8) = 6.55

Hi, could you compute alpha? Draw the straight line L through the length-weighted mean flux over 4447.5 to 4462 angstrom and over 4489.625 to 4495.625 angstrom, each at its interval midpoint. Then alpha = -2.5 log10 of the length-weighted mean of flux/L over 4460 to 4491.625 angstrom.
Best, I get 0.04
